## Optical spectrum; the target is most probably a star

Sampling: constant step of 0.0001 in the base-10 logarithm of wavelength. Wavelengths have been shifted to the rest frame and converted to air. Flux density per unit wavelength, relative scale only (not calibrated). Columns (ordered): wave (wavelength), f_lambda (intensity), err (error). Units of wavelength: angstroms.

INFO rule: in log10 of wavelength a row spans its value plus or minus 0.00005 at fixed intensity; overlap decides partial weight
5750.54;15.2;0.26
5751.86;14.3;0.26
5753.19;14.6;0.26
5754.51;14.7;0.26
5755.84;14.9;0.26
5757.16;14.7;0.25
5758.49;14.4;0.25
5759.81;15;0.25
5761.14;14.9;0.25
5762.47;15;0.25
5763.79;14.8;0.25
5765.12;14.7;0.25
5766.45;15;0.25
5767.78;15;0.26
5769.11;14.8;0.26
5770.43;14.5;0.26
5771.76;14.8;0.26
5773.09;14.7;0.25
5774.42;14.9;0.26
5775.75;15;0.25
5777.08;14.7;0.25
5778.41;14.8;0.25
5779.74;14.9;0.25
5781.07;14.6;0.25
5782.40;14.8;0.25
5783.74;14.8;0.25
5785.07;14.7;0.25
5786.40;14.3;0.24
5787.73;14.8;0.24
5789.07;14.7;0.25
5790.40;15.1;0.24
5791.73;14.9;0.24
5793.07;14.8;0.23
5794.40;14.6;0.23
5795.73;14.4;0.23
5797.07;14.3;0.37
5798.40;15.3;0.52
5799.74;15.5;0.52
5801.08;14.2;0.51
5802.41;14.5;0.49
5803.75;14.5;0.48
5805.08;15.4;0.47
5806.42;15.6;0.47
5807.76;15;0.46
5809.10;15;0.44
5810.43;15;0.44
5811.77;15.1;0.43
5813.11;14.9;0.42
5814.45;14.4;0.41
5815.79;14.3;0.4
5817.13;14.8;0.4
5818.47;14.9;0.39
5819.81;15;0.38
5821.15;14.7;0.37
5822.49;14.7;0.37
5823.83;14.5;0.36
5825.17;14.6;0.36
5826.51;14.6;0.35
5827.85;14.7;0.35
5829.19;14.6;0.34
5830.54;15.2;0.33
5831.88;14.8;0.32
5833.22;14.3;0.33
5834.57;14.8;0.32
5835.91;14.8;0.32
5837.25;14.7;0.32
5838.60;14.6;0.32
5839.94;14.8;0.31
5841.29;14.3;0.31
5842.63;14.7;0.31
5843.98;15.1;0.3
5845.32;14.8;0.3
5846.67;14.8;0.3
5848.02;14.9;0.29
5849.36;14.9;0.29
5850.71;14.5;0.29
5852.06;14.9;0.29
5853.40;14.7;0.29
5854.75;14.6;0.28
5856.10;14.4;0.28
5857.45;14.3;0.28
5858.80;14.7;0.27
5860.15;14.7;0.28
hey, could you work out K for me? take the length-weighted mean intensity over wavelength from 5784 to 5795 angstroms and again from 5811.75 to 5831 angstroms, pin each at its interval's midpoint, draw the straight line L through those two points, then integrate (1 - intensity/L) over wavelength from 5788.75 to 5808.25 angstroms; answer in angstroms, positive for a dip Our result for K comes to -0.2 angstroms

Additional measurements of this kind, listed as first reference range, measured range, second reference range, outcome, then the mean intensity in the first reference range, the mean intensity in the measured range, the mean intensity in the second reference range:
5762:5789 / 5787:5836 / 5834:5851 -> -0.1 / 14.8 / 14.8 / 14.8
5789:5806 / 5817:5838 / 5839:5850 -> 0.1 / 14.8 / 14.7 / 14.8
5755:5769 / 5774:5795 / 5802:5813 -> 0.2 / 14.8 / 14.8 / 15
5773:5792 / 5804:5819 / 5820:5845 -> -0.2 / 14.8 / 14.9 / 14.7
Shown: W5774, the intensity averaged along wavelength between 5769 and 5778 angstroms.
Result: 14.8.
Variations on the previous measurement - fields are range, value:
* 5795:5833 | 14.8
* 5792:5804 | 14.7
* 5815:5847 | 14.7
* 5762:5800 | 14.8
